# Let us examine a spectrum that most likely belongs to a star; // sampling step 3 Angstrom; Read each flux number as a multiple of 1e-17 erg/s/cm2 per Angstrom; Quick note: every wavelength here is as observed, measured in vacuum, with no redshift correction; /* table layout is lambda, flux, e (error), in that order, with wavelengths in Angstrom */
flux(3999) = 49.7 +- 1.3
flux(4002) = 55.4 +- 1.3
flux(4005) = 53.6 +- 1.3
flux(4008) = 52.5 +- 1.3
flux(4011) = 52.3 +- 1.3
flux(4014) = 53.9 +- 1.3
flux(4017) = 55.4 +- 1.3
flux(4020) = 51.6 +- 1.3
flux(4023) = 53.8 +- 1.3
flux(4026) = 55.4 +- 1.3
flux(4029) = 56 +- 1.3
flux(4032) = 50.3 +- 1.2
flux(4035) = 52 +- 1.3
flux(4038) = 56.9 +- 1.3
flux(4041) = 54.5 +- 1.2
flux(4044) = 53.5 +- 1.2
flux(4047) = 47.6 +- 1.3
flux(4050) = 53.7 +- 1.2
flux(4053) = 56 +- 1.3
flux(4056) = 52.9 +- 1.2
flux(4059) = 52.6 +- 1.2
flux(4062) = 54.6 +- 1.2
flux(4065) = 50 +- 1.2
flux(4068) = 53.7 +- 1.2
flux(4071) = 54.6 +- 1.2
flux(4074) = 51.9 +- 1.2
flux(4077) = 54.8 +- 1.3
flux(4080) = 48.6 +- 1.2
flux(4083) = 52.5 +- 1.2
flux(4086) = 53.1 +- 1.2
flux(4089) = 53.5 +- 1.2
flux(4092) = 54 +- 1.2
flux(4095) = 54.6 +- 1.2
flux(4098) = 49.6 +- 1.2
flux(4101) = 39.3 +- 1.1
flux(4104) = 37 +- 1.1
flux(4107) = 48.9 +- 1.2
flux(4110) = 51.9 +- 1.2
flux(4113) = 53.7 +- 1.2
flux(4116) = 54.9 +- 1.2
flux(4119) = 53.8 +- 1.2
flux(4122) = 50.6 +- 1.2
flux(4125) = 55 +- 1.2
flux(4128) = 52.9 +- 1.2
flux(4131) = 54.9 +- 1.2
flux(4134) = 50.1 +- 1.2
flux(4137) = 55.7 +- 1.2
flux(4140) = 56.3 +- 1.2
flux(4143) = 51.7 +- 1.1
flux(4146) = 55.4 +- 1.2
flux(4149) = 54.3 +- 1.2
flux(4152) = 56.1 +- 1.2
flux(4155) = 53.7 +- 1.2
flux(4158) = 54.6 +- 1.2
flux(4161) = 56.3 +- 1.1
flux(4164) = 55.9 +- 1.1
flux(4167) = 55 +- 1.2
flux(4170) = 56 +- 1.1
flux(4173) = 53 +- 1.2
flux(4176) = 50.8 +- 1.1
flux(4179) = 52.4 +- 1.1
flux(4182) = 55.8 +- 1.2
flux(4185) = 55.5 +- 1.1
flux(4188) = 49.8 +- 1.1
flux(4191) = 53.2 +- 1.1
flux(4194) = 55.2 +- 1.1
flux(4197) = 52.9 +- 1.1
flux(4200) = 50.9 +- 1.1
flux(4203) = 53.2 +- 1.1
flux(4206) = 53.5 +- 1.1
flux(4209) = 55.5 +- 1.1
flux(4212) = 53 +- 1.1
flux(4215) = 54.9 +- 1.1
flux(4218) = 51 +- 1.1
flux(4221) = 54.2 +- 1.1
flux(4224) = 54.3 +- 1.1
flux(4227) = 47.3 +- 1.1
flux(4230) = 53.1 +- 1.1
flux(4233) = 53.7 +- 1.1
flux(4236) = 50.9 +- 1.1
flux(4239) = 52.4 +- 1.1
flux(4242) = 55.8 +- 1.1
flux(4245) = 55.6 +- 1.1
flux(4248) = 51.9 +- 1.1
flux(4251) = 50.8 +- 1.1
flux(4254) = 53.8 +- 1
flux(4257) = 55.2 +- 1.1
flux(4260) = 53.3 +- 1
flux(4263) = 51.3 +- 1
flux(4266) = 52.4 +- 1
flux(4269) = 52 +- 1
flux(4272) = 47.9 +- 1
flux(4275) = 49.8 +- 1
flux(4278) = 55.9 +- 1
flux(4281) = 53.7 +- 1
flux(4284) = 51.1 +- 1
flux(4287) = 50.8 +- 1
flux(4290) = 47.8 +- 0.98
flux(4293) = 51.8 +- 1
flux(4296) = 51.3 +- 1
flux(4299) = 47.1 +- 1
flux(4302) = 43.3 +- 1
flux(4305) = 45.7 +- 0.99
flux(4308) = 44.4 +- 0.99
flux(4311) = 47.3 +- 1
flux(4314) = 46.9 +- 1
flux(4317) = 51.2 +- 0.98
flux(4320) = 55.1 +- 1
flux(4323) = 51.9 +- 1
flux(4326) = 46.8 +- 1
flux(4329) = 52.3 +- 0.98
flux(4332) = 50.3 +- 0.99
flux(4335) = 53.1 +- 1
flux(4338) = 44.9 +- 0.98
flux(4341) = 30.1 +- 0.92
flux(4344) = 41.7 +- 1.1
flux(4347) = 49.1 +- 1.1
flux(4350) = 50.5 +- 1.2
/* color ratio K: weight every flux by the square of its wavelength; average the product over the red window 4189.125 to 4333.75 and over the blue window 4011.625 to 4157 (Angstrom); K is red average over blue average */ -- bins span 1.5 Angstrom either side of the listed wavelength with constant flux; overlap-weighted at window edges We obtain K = 1.06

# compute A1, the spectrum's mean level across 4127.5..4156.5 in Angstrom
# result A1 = 54.2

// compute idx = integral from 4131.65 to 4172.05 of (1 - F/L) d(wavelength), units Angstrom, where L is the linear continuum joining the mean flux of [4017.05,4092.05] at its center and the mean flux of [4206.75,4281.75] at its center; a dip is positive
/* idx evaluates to -1.31 Angstrom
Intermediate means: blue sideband 53.2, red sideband 52.8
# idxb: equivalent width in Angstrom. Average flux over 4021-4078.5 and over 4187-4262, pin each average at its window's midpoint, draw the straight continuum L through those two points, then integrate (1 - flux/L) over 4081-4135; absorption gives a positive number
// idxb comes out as 2.2 Angstrom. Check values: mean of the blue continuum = 53.4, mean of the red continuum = 53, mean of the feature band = 51.1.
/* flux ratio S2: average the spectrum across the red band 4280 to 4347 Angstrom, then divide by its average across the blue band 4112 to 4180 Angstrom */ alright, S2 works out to 0.89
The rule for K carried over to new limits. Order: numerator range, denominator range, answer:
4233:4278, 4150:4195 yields 1.01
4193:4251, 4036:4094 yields 1.08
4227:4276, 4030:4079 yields 1.08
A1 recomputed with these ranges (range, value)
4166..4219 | 53.4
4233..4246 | 53.6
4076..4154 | 52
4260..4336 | 50.1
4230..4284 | 52.7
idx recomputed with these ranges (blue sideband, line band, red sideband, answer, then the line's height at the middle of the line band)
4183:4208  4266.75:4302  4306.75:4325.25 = -0.10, 50.4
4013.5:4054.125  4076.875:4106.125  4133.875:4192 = 2.39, 53.9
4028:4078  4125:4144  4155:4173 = 0.32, 54.7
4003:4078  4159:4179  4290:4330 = -1.24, 51.2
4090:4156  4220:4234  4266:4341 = -0.54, 50.5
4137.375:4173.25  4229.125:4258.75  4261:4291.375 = -0.59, 52.3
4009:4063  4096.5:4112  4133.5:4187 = 2.41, 54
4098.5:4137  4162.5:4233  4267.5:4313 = -4.82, 49.9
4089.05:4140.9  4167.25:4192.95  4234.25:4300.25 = -0.90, 51.6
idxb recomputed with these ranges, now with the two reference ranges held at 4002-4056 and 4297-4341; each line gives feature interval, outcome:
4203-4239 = -2.2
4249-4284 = -2.4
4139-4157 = -1.2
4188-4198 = -0.6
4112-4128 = -0.5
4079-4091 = 0.1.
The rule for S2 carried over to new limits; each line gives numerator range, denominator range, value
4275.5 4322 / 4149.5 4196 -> 0.91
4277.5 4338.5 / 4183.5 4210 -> 0.93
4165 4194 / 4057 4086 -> 1.02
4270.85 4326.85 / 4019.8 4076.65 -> 0.93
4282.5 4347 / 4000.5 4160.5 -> 0.91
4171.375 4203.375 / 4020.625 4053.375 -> 0.99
